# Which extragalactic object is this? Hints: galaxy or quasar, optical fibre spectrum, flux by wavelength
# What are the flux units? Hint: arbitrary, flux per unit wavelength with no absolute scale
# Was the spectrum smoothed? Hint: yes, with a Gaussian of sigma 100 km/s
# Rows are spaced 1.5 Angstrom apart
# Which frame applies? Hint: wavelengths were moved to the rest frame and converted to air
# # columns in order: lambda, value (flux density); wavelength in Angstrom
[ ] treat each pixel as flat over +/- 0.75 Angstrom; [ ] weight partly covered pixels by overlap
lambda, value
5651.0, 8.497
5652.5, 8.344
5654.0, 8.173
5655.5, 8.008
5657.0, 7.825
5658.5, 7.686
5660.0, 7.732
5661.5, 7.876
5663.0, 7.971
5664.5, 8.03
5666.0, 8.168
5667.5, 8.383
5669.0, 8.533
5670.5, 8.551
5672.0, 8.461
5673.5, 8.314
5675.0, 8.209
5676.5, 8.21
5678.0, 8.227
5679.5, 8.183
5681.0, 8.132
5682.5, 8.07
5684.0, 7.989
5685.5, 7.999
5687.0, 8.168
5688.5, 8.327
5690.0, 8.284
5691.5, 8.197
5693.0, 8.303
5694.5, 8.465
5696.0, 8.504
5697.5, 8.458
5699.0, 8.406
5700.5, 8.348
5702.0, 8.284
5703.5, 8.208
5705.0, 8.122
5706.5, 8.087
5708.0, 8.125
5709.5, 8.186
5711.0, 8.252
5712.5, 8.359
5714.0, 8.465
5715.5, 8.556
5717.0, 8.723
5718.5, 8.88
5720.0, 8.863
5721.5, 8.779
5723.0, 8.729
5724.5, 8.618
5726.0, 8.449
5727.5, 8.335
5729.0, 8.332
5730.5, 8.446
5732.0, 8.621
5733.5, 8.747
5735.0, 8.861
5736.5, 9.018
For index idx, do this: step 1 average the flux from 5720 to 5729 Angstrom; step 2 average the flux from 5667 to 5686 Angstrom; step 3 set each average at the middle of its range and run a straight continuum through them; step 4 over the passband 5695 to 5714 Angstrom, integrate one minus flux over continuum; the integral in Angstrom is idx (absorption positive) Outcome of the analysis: 0.4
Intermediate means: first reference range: 8.25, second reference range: 8.58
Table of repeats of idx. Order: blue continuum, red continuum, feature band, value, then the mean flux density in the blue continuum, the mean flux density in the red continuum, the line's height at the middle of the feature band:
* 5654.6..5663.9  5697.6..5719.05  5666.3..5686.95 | -0.5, 7.86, 8.36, 8.03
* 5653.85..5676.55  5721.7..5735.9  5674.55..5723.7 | 0.2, 8.13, 8.58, 8.37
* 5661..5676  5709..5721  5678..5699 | 0.3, 8.26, 8.55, 8.38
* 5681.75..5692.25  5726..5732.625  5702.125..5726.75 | -0.4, 8.15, 8.43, 8.33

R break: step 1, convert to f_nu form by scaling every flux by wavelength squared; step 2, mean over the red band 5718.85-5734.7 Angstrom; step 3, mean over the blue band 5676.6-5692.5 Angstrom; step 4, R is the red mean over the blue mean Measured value 1.07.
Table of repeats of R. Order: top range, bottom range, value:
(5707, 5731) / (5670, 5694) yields 1.05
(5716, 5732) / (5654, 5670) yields 1.10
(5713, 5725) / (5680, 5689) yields 1.09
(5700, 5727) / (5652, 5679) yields 1.05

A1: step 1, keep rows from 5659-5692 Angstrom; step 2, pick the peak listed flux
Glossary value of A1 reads 8.551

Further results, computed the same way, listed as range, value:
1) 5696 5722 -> 8.88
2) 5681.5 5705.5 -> 8.504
